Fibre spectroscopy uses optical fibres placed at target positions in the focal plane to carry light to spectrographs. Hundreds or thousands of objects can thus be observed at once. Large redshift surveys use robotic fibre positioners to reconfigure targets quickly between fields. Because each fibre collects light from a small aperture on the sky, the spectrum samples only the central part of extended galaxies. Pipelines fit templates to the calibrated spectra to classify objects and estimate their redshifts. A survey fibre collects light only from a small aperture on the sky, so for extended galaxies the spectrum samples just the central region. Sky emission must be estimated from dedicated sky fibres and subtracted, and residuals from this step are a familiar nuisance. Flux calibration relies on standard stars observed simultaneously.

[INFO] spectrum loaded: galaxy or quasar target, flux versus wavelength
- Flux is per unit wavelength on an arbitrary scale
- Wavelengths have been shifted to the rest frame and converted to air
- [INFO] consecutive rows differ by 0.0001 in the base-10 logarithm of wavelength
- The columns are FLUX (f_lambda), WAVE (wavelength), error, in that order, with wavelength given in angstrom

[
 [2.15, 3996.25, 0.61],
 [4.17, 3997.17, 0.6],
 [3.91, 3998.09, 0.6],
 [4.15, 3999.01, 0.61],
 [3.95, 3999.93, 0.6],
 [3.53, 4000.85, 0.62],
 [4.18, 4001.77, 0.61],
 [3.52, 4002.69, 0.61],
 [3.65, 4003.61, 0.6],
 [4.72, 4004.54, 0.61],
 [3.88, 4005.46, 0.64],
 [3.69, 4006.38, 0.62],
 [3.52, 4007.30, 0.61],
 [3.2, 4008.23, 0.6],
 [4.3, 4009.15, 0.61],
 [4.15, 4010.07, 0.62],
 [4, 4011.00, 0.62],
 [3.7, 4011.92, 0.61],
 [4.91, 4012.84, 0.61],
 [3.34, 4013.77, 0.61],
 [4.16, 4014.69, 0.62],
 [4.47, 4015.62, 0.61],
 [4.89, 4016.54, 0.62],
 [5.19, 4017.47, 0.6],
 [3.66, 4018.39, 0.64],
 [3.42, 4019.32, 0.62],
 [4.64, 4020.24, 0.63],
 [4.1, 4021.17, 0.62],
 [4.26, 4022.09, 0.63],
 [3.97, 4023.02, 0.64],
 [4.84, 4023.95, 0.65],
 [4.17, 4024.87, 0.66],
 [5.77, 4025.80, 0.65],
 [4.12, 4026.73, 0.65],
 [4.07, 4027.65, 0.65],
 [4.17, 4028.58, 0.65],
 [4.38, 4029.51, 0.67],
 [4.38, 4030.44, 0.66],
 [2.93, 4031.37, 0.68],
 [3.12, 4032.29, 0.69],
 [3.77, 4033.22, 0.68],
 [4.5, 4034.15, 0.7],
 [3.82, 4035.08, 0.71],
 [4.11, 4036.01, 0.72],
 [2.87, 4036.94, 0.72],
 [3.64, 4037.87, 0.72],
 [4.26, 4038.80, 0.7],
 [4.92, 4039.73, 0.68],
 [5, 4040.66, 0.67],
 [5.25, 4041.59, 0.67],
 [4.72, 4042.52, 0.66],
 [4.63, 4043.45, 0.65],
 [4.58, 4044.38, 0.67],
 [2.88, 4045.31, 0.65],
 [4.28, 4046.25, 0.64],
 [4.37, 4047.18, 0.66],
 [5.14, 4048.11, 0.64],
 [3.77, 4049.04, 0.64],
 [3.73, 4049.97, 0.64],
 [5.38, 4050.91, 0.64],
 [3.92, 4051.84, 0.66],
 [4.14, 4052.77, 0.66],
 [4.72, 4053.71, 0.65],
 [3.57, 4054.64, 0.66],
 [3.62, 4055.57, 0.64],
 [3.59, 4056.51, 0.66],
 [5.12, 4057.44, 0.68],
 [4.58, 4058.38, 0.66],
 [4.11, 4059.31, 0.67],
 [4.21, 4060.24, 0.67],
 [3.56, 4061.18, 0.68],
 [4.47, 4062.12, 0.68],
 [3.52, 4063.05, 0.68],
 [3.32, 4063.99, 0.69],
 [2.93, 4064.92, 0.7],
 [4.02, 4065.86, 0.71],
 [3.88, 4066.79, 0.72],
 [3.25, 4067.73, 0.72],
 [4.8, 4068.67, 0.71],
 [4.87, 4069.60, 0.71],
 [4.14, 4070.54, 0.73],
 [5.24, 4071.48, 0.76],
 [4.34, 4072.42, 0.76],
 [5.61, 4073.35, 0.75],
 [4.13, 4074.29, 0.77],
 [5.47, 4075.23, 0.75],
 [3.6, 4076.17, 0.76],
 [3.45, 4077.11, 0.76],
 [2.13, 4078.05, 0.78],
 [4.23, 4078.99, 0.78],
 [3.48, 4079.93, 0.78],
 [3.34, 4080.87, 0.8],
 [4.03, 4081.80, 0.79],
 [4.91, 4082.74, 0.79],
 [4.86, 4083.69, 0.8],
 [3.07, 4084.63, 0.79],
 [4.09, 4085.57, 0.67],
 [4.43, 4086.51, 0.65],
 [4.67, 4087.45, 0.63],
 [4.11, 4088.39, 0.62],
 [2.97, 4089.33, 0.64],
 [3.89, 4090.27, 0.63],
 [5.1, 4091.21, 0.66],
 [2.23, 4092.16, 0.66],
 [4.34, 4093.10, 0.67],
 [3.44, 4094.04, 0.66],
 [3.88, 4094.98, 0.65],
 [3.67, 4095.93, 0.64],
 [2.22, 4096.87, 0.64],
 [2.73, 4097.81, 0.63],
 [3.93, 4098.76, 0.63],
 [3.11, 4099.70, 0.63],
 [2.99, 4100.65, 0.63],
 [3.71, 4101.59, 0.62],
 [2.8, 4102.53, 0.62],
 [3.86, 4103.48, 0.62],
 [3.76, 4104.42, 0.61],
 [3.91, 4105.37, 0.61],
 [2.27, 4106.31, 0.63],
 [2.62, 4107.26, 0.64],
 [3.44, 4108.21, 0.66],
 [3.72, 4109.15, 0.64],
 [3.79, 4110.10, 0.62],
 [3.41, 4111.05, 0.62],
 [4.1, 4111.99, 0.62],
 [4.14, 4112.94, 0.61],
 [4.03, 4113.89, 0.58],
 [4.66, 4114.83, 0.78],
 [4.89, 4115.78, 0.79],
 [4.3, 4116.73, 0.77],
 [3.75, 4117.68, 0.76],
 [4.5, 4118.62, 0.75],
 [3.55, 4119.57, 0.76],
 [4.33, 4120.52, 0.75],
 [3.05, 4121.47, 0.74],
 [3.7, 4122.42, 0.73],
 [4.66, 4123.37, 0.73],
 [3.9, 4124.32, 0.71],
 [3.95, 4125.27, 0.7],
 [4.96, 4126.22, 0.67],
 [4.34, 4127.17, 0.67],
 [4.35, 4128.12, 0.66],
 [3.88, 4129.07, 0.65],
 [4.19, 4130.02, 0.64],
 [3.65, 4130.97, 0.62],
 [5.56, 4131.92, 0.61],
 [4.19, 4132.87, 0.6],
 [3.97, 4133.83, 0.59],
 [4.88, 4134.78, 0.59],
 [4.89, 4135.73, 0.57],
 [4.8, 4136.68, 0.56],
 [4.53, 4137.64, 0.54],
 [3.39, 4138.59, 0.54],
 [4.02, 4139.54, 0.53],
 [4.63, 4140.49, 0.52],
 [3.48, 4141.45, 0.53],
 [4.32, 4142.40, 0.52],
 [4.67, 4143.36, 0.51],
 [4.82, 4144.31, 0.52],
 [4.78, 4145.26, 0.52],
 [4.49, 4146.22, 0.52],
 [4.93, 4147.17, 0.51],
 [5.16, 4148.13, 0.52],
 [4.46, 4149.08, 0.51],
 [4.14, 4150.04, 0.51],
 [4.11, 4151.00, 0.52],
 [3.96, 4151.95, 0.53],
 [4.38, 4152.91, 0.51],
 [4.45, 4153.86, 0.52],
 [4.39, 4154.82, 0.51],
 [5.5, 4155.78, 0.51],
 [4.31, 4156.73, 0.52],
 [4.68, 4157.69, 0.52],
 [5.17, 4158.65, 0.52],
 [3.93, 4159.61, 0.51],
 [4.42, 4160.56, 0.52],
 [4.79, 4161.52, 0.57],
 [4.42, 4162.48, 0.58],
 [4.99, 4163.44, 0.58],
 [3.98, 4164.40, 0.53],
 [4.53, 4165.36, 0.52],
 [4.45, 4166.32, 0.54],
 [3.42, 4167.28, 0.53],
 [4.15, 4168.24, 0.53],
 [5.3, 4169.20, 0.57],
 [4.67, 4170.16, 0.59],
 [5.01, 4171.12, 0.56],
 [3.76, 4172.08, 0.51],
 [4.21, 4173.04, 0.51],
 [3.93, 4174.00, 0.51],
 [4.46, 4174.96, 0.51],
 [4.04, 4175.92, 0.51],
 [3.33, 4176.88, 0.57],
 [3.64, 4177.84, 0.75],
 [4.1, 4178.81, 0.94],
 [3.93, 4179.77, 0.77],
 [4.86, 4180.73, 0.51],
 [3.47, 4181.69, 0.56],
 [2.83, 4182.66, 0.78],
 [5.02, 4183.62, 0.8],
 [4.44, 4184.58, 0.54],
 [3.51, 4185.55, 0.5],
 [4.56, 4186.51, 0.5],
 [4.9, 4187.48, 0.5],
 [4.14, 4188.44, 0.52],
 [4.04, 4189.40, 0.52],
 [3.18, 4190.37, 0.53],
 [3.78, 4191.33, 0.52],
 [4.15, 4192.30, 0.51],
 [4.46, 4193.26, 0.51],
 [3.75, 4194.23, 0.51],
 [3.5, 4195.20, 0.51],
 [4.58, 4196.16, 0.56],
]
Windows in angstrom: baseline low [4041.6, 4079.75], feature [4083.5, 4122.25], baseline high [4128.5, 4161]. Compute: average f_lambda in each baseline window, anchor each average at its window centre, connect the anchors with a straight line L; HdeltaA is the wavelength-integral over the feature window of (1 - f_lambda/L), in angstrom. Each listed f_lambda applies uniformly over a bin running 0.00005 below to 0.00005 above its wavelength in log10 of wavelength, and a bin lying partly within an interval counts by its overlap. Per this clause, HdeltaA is 5.4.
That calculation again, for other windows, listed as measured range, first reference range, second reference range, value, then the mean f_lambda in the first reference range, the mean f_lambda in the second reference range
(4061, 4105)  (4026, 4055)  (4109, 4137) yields 3.7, 4.18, 4.21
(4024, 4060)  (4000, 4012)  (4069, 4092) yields -2.0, 3.86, 4.15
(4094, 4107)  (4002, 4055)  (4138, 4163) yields 3.1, 4.16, 4.46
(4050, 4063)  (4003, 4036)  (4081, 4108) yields -1.1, 4.11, 3.62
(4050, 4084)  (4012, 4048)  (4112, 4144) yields 0.9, 4.23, 4.25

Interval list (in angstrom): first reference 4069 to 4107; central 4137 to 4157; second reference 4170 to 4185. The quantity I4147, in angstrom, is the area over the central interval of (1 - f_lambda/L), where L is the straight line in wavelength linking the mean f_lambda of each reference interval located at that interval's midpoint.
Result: -2.1 angstrom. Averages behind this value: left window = 3.82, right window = 4.09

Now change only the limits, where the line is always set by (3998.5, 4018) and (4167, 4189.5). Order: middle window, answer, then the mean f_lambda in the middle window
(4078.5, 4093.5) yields 0.5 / 3.98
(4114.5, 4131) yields -0.1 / 4.15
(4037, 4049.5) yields -0.9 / 4.37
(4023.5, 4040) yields -0.1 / 4.09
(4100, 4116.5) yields 1.8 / 3.66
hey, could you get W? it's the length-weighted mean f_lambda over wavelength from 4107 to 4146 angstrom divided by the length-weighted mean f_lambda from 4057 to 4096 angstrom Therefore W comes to 1.03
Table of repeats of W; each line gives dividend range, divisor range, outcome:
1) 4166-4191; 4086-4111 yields 1.17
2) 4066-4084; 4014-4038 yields 1.01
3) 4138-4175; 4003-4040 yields 1.08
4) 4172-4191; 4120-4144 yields 0.95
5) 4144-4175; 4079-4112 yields 1.24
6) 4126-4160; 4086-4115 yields 1.24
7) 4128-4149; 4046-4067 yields 1.09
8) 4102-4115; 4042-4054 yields 0.83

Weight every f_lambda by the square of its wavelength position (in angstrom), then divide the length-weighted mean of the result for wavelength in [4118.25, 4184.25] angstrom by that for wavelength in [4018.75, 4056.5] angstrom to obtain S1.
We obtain 1.09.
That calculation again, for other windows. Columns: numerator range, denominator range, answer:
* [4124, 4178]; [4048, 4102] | 1.15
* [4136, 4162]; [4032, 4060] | 1.12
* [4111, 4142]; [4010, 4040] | 1.07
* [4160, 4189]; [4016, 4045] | 1.07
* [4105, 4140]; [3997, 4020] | 1.07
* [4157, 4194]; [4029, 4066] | 1.10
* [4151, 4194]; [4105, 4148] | 1.05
